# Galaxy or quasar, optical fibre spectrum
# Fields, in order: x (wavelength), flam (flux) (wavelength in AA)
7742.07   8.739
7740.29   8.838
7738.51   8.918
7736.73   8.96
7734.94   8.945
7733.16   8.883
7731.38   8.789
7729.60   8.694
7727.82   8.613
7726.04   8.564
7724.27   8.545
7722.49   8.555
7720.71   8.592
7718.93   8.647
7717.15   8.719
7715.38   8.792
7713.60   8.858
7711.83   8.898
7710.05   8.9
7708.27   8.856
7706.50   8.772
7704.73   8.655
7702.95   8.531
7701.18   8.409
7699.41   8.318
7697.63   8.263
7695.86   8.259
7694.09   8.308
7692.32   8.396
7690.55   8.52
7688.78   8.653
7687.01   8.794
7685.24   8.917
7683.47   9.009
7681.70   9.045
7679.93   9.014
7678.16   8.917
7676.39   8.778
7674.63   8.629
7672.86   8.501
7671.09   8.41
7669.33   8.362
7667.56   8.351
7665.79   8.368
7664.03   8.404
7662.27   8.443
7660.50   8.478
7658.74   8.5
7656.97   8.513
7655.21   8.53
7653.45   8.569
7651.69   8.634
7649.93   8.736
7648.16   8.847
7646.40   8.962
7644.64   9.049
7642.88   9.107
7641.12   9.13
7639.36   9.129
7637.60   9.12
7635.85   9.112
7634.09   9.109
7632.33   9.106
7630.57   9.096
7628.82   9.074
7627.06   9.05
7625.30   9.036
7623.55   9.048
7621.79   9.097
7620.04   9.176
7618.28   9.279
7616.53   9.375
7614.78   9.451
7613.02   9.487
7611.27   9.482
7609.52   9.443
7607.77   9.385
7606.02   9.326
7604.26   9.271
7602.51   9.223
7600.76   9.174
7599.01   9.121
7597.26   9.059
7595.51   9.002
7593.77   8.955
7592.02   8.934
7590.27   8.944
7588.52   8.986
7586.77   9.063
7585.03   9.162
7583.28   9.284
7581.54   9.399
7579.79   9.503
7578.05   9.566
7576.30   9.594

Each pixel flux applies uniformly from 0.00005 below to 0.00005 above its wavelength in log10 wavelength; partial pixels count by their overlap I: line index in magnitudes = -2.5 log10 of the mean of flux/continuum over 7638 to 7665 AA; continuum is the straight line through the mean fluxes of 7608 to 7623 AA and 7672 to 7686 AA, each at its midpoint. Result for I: 0.04 mag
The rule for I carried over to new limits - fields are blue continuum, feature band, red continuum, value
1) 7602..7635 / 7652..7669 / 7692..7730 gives 0.06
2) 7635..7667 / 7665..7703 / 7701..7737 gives 0.02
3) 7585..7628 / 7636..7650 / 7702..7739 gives 0.00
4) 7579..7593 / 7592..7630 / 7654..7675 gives -0.03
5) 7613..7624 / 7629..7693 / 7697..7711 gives 0.02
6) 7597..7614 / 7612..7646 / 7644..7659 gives -0.02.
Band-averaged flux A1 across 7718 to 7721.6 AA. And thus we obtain 8.61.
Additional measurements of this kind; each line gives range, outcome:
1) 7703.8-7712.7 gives 8.81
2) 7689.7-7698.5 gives 8.35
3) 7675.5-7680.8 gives 8.91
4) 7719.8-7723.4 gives 8.56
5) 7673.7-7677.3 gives 8.71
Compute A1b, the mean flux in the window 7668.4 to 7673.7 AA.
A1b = 8.42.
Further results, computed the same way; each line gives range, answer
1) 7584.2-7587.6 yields 9.13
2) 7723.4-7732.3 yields 8.65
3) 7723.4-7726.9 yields 8.58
